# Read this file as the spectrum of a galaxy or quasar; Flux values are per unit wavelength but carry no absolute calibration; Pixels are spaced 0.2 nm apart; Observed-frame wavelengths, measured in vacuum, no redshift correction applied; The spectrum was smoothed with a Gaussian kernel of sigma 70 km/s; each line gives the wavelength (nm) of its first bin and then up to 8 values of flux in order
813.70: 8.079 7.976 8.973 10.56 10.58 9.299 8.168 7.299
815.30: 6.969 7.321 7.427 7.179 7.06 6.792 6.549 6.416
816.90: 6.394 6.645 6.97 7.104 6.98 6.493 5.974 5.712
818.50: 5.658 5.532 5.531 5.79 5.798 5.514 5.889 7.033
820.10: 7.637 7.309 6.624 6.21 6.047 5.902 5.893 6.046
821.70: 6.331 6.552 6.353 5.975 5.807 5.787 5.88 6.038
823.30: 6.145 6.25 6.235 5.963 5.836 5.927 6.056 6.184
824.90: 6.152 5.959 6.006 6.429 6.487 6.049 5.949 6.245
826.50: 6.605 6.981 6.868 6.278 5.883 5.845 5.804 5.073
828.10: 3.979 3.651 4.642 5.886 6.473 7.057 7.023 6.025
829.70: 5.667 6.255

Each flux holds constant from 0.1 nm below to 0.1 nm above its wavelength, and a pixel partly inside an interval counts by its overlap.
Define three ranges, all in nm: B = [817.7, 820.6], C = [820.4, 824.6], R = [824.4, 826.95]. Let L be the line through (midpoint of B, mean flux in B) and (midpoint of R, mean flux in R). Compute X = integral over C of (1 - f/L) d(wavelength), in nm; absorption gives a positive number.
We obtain 0.11 nm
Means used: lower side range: 6.21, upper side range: 6.29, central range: 6.09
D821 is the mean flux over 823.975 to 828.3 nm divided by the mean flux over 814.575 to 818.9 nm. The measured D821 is 0.9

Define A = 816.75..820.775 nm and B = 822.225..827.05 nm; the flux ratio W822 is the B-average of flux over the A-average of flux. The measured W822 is 0.97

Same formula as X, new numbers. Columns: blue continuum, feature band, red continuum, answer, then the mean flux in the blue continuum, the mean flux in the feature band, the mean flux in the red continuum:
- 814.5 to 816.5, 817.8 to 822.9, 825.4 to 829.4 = 0.59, 7.61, 6.13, 5.96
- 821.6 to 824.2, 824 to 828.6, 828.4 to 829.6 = 0.21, 6.09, 5.86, 6.18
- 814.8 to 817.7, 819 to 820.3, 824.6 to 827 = 0.08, 7.02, 6.36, 6.33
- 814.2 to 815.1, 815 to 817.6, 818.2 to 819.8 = 0.33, 9.39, 6.93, 5.68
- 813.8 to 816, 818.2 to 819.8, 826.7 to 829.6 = 0.40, 8.34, 5.68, 5.79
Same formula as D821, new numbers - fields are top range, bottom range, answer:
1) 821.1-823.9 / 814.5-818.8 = 0.88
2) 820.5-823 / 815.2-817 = 0.88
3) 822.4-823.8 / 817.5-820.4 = 0.97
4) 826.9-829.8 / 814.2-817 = 0.74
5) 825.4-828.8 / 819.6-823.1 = 0.92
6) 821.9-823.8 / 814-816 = 0.73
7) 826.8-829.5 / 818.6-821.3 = 0.92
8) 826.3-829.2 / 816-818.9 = 0.90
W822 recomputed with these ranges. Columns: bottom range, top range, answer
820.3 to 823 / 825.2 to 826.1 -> 1.01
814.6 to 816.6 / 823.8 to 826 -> 0.82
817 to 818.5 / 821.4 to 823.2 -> 0.94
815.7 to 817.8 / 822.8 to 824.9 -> 0.89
